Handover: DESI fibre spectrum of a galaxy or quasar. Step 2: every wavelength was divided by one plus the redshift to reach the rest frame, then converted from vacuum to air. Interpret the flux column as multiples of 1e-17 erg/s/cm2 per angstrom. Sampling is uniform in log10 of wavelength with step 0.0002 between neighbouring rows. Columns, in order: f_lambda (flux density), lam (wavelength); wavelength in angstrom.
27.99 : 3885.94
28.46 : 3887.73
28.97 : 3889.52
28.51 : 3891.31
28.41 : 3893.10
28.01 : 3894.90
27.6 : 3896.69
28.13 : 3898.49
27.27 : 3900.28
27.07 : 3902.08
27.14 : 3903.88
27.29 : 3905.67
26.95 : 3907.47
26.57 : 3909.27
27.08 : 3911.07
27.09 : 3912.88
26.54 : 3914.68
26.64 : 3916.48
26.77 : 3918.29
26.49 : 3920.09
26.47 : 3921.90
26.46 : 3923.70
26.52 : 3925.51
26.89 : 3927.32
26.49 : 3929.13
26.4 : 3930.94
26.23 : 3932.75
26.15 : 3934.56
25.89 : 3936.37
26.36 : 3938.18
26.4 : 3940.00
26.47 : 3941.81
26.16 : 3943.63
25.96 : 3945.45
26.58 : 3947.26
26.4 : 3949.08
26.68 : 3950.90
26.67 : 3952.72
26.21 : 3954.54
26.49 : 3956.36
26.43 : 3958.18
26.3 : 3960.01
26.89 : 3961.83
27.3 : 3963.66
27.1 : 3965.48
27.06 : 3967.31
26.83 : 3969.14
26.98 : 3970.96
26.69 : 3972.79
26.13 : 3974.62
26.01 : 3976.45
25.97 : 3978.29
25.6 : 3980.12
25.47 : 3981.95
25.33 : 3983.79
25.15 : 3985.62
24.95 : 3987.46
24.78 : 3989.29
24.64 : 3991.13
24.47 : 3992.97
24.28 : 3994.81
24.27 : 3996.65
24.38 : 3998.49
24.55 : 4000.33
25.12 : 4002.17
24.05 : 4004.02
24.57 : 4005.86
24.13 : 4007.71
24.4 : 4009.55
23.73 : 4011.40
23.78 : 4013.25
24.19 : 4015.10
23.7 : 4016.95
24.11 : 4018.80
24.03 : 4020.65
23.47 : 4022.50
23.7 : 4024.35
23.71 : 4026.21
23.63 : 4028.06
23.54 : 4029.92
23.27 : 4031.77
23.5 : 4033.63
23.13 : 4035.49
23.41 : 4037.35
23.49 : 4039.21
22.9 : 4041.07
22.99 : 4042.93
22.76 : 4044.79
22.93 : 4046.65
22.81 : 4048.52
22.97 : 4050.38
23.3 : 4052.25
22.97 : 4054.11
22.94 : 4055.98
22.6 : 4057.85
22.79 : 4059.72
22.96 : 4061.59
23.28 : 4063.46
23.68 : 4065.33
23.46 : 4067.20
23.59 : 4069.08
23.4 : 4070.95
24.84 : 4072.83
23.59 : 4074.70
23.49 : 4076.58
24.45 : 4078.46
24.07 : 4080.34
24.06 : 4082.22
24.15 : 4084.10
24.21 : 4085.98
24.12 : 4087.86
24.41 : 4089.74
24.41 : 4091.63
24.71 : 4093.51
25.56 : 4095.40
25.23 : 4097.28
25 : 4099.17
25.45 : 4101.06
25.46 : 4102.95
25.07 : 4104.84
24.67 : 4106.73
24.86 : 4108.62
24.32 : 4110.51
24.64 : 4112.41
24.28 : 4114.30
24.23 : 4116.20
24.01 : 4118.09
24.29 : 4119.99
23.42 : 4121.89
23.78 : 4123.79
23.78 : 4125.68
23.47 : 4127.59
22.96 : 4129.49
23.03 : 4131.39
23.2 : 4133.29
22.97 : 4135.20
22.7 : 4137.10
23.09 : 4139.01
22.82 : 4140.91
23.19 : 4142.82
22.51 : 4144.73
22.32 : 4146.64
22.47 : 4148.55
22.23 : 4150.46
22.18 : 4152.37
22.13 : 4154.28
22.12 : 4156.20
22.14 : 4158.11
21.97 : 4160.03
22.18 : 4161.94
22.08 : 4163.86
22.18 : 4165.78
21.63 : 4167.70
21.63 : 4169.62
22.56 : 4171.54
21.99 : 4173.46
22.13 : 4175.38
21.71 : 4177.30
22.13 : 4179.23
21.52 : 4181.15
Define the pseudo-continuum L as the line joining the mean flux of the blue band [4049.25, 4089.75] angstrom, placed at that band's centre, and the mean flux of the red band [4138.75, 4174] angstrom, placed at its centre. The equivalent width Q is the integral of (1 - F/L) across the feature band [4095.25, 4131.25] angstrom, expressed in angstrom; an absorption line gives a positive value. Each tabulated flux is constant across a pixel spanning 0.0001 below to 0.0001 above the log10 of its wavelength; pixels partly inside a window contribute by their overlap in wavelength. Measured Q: -2.3 angstrom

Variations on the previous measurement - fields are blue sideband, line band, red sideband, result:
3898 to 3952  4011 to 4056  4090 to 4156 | 3.0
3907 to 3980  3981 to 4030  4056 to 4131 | 2.3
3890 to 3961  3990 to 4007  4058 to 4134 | 0.8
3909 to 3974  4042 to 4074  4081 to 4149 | 2.1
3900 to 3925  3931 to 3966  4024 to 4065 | -0.9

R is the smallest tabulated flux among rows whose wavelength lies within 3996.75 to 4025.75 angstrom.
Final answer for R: 23.47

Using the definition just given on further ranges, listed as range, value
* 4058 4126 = 22.79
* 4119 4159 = 22.12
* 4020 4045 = 22.76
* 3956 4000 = 24.27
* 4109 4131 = 22.96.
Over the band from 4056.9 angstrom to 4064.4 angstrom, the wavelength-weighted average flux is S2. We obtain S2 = 22.9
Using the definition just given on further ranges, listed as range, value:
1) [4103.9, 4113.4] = 24.7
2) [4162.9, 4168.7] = 21.9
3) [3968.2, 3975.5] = 26.7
